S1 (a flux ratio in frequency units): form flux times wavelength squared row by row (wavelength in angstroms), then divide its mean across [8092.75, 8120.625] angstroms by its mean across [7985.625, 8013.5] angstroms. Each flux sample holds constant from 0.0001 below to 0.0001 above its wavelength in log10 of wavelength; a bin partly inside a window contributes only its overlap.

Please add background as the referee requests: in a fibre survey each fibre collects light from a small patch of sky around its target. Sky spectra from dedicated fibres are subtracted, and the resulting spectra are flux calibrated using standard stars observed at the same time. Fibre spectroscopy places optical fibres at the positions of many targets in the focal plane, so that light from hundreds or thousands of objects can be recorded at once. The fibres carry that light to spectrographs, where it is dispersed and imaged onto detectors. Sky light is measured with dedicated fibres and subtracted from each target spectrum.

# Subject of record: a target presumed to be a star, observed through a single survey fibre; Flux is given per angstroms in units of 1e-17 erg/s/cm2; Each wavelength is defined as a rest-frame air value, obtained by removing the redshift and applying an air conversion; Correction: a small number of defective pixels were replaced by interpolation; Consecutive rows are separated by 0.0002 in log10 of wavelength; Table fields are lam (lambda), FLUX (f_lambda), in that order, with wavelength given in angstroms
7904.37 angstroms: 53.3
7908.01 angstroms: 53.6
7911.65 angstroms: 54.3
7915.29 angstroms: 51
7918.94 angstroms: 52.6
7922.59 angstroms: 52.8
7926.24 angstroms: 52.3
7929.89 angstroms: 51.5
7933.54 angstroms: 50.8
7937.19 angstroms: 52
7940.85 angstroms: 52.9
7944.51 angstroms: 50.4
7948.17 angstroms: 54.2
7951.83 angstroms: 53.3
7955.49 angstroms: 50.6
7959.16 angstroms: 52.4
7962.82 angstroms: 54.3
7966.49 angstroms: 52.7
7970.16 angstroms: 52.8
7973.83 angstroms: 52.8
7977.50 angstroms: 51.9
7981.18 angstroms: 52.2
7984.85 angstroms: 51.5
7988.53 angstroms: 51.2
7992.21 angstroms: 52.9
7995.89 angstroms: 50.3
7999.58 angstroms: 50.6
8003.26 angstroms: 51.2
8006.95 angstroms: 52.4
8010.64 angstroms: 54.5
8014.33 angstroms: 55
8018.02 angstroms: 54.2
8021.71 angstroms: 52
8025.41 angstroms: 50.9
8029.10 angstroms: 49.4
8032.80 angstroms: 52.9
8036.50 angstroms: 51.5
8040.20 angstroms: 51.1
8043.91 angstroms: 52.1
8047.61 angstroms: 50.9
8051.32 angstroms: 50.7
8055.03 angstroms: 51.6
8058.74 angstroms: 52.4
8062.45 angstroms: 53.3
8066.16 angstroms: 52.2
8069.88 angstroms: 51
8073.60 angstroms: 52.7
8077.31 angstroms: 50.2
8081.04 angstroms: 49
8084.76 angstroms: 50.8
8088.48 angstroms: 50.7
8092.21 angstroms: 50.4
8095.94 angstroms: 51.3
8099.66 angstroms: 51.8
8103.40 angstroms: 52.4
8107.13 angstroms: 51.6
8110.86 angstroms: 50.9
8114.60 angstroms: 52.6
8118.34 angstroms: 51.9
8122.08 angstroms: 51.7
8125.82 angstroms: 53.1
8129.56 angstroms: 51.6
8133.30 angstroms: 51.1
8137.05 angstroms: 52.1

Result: 1.0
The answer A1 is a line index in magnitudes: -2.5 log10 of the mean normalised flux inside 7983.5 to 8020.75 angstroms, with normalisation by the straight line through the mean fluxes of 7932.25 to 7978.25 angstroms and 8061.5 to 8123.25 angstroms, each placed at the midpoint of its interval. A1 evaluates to -0.01 mag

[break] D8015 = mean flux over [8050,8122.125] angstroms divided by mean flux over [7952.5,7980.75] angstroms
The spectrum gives 0.98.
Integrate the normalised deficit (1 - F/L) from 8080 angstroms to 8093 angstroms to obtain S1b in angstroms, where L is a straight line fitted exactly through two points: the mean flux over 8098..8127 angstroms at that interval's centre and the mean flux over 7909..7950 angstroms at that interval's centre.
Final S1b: 0.4 angstroms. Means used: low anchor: 52.3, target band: 50.3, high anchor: 52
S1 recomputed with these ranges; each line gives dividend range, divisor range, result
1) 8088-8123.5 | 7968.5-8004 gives 1.03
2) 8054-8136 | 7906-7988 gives 1.02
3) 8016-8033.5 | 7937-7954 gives 1.01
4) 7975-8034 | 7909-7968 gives 1.01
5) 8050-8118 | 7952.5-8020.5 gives 1.01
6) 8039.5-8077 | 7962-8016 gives 1.01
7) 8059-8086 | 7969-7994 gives 1.01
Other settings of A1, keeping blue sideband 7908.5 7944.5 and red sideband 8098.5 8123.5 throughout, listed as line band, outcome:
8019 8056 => 0.01 mag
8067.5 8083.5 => 0.02 mag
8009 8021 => -0.05 mag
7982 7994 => 0.00 mag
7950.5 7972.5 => -0.01 mag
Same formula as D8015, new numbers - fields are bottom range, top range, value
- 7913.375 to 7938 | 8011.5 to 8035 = 1.01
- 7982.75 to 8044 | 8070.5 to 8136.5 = 0.99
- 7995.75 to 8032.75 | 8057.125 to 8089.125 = 0.99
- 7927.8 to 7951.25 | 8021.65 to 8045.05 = 0.99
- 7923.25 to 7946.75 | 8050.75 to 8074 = 1.00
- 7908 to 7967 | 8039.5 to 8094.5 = 0.98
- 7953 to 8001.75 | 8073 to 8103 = 0.98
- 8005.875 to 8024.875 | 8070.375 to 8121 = 0.96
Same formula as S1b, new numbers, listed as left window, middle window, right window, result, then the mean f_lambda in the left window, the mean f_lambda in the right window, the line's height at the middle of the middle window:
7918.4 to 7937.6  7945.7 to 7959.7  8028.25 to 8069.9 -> -0.2 angstroms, 52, 51.7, 51.9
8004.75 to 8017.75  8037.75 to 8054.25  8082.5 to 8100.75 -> 0.4 angstroms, 53.9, 50.9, 52.6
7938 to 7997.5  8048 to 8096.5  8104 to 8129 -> 0.8 angstroms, 52.3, 52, 52.1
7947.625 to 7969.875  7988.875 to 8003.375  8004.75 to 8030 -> 0.4 angstroms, 52.8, 52.7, 52.8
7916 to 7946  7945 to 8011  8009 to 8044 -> -0.1 angstroms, 51.9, 52.4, 52.1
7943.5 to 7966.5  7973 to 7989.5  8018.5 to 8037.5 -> 0.1 angstroms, 52.6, 51.5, 52.2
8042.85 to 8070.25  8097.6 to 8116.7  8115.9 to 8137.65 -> 0.0 angstroms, 51.8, 51.9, 51.9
